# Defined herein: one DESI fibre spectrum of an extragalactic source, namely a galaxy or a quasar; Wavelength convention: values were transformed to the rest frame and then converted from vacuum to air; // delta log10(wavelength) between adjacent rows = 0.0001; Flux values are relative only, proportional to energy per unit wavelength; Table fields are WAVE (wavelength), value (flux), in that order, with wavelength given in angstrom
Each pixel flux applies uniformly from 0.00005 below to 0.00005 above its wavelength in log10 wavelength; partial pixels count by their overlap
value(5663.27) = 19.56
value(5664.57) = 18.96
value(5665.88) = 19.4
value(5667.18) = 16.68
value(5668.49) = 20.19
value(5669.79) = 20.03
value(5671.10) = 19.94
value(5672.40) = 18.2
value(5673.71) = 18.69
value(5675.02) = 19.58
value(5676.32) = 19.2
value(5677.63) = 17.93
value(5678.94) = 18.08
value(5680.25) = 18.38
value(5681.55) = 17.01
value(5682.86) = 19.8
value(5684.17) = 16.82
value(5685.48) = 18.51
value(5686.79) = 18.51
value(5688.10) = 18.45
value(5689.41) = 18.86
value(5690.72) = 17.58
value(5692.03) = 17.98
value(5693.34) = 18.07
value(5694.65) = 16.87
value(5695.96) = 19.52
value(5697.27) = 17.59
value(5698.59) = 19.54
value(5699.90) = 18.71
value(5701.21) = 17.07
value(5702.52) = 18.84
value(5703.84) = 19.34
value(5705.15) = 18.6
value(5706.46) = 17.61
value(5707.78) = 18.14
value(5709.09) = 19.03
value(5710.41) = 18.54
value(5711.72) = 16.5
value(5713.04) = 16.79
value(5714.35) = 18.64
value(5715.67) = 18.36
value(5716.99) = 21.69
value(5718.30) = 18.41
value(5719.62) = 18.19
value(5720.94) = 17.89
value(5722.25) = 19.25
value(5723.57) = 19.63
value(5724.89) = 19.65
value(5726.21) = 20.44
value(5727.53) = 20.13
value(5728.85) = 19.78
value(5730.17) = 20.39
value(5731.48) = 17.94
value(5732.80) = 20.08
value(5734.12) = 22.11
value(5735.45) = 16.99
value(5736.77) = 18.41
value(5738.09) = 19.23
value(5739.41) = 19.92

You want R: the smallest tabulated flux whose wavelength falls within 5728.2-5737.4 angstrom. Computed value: 16.99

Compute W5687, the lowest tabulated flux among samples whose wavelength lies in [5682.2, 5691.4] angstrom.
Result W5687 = 16.82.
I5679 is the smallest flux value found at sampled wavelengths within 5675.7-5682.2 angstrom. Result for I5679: 17.01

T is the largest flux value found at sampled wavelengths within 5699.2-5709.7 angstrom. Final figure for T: 19.34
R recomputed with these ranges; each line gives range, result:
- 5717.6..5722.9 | 17.89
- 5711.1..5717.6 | 16.5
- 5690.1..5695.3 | 16.87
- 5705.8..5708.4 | 17.61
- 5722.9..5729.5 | 19.63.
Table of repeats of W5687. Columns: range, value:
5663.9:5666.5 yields 18.96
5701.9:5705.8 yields 18.6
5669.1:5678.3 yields 17.93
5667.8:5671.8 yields 19.94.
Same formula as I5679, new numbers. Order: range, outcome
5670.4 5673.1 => 18.2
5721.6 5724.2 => 19.25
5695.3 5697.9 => 17.59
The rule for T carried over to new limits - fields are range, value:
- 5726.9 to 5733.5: 20.39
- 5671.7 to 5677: 19.58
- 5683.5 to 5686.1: 18.51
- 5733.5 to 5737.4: 22.11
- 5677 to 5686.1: 19.8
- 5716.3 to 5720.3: 21.69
